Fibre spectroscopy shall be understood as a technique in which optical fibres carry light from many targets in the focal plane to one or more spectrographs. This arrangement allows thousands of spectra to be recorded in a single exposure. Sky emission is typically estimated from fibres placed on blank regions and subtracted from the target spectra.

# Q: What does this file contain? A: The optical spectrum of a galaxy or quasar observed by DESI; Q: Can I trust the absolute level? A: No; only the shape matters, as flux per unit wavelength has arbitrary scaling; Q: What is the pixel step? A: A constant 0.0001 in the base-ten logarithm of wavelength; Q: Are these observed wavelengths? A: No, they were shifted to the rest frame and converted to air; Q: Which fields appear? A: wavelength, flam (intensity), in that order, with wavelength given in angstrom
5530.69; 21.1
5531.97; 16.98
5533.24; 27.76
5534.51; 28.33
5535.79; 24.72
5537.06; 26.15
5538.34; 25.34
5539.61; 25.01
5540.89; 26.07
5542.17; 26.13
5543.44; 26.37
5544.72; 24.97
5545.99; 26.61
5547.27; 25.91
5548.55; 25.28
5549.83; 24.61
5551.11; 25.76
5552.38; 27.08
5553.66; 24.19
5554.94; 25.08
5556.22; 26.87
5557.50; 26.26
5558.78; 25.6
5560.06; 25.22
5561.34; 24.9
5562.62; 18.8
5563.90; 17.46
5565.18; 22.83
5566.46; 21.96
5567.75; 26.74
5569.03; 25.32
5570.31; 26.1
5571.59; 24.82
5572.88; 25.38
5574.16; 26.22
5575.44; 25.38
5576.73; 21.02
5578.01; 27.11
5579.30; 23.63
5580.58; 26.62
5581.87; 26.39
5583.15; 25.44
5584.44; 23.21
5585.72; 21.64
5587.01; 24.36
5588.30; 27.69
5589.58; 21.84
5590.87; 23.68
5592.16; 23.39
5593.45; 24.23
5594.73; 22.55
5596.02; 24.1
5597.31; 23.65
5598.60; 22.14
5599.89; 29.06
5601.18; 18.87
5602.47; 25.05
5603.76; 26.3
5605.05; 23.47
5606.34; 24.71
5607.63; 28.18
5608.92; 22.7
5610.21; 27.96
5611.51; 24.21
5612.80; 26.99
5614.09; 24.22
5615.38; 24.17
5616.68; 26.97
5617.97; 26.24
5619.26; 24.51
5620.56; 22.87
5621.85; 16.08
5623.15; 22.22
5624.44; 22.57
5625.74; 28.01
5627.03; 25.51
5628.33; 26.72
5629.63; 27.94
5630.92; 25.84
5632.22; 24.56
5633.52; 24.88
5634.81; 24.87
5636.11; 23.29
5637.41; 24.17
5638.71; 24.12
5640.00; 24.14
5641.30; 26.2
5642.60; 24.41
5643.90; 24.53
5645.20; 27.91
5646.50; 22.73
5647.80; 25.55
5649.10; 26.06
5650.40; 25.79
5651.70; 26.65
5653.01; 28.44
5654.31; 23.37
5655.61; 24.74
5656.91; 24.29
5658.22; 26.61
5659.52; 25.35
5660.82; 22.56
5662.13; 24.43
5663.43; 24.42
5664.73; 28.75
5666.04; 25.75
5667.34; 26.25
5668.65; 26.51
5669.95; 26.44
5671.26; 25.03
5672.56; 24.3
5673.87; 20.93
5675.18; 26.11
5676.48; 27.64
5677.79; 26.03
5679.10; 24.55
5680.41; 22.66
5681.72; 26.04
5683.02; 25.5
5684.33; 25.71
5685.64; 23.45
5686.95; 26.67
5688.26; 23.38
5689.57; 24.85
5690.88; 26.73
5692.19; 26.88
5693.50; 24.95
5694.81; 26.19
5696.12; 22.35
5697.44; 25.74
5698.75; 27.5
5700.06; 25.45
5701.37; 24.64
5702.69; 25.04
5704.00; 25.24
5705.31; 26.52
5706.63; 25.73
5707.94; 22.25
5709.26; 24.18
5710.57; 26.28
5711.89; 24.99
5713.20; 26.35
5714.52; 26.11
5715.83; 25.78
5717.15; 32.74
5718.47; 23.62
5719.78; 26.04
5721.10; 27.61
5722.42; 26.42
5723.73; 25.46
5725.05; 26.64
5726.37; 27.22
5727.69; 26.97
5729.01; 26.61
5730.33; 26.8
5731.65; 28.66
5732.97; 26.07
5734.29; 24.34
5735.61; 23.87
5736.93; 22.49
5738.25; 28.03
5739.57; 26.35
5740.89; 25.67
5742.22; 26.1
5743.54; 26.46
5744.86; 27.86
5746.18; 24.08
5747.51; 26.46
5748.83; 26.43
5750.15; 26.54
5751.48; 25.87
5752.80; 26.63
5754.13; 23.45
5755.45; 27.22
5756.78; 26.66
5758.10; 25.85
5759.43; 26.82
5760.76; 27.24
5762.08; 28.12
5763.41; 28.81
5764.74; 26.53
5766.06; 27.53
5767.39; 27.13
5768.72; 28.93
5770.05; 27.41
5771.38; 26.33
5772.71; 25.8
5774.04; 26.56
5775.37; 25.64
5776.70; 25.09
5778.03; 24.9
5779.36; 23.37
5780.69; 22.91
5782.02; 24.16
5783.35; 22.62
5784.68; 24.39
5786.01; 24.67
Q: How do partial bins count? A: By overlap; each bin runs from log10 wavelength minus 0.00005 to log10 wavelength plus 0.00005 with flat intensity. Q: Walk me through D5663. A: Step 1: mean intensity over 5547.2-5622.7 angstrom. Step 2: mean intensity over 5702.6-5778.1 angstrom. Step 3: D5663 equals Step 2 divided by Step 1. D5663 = 1.07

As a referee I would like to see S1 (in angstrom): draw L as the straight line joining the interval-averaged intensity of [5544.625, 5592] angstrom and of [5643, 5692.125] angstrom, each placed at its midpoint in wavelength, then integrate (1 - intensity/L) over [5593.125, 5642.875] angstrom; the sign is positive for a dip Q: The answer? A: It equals 0.8 angstrom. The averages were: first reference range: 24.6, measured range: 24.6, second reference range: 25.3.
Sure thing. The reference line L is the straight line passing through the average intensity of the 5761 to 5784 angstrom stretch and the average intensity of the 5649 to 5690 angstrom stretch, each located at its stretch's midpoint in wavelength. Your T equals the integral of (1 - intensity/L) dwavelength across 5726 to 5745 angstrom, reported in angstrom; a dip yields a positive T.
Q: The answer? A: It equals -0.3 angstrom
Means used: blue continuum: 25.3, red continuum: 26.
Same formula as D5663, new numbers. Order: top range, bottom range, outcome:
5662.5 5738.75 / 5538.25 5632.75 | 1.04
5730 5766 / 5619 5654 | 1.06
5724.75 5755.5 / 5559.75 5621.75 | 1.07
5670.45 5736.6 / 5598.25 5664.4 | 1.03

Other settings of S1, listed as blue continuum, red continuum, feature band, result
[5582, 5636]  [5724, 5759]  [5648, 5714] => 0.1 angstrom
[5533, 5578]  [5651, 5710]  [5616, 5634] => 0.4 angstrom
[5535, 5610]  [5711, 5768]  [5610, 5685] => 1.2 angstrom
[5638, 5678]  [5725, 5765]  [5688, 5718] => 0.2 angstrom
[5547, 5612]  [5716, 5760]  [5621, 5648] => 0.6 angstrom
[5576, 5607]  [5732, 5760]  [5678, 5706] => 0.0 angstrom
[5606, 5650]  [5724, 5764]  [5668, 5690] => 0.4 angstrom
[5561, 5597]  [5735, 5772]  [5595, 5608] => 0.0 angstrom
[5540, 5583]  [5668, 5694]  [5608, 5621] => -0.1 angstrom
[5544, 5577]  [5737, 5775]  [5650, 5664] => 0.3 angstrom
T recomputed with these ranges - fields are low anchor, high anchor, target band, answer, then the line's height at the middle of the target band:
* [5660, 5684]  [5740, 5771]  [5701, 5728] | 0.0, 26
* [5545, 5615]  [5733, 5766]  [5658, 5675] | 0.2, 25.4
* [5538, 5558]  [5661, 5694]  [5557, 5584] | 1.3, 25.7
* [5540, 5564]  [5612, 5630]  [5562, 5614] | 1.1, 24.8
